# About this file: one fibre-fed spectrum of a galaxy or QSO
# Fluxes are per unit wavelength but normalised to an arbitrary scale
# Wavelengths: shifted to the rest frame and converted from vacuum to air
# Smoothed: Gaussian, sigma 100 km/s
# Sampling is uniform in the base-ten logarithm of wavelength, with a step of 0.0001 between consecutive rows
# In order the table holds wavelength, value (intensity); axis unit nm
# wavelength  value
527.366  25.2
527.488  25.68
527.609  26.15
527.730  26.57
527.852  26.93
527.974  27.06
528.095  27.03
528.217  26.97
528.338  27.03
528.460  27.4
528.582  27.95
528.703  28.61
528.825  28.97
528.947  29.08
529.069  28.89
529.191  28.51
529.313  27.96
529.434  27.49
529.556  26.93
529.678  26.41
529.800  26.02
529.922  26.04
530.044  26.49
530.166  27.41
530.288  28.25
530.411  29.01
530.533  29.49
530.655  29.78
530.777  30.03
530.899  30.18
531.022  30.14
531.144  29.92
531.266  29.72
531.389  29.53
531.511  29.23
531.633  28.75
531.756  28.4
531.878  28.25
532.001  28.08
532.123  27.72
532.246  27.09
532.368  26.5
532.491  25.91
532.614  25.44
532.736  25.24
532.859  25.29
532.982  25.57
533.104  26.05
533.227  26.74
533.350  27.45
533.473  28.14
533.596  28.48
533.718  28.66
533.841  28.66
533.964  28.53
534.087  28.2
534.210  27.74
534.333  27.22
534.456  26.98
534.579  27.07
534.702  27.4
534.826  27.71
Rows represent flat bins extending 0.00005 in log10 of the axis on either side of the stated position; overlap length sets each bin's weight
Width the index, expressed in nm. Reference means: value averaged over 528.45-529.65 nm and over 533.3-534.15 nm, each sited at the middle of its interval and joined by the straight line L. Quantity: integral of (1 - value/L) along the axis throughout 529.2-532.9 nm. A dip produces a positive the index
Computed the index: 0.04 nm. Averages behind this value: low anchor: 28.2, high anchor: 28.3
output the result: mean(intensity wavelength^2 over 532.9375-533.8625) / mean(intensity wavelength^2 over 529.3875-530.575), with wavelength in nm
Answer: 1.0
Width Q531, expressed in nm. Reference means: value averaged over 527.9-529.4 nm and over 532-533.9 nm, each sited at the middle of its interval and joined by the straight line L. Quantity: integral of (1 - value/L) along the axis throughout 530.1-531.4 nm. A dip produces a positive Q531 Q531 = -0.092 nm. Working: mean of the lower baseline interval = 27.9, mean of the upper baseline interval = 26.9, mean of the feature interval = 29.4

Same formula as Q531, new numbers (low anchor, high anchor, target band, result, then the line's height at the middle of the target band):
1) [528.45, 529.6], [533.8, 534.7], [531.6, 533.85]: 0.06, 27.9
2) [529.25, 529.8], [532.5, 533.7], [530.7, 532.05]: -0.13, 26.8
